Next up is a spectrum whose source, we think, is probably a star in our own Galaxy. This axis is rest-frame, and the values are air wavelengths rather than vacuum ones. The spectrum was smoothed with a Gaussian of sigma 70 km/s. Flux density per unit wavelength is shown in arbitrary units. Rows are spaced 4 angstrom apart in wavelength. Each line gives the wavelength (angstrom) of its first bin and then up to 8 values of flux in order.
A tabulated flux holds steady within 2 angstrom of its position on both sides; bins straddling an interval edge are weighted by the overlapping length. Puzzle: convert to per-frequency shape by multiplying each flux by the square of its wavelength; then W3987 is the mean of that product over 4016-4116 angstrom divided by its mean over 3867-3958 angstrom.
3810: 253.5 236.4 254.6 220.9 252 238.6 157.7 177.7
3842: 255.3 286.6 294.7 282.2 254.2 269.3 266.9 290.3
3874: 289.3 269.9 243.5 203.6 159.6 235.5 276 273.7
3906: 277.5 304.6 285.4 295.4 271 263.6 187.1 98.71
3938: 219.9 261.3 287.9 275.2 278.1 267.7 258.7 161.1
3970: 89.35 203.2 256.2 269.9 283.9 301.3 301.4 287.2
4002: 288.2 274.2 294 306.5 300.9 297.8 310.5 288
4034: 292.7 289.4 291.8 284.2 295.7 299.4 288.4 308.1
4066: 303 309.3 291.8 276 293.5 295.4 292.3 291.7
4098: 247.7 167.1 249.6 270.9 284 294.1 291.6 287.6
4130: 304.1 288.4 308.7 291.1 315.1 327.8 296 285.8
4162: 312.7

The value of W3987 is 1.22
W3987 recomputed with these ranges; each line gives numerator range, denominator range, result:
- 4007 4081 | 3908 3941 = 1.30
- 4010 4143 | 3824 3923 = 1.24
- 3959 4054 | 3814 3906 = 1.18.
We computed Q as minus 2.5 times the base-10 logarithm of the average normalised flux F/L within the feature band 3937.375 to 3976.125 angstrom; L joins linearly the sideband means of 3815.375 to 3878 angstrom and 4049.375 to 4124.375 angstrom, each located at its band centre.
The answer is 0.154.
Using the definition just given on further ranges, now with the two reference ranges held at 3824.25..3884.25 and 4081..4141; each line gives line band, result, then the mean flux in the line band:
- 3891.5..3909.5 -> -0.03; 266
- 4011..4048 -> -0.10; 296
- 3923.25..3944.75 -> 0.23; 211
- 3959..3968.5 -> 0.25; 210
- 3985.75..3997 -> -0.11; 297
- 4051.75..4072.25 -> -0.11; 301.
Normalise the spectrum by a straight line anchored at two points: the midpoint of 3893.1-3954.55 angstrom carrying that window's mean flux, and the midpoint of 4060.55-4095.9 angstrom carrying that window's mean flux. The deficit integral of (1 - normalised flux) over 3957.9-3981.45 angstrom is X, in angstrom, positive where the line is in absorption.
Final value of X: 5.5 angstrom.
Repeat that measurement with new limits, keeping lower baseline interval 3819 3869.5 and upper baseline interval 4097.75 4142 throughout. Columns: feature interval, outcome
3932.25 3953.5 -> 2.0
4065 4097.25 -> -2.6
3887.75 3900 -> 1.4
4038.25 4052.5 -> -1.3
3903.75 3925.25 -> -2.6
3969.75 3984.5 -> 2.2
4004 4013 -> -0.8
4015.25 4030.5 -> -2.1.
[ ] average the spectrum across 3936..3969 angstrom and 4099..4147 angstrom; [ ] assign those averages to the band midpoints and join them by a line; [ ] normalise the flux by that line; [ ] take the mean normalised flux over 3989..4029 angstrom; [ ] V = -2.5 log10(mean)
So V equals -0.15 mag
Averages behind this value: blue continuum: 246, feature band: 296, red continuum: 278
